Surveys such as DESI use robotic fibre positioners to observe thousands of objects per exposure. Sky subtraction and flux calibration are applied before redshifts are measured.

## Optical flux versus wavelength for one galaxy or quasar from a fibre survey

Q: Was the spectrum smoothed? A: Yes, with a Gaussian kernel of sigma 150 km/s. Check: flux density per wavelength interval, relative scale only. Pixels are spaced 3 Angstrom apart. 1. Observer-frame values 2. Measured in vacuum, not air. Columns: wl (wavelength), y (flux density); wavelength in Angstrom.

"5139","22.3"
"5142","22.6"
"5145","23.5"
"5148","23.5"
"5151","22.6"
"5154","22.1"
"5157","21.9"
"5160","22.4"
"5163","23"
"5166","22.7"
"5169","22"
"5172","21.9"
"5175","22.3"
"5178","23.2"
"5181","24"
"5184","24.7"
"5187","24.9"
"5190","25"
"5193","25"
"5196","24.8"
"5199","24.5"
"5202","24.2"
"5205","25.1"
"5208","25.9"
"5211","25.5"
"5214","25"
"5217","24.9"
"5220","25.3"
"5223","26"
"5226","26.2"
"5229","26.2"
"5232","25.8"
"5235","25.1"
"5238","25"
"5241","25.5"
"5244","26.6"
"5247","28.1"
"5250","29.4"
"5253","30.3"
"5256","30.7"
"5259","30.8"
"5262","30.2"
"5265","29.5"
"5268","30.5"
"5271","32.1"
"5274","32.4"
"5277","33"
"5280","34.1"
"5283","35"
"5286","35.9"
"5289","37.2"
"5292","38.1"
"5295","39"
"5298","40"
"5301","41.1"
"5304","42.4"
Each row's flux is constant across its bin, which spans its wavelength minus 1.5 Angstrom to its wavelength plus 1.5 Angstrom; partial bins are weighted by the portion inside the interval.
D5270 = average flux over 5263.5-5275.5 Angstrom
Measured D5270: 31.1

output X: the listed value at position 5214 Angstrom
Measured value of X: 25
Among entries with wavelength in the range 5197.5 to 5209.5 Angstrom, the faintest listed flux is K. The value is 24.2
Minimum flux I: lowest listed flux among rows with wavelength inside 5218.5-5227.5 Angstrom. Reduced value 25.3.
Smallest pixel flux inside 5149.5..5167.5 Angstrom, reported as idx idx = 21.9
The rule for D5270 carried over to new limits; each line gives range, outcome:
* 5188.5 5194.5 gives 25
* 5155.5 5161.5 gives 22.1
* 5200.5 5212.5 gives 25.2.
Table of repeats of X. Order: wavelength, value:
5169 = 22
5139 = 22.3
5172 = 21.9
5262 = 30.2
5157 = 21.9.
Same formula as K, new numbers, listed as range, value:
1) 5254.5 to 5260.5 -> 30.7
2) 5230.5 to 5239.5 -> 25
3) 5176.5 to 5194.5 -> 23.2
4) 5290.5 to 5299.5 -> 38.1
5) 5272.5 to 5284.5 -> 32.4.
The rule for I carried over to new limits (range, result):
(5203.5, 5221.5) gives 24.9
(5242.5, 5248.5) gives 26.6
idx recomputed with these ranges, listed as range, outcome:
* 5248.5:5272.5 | 29.4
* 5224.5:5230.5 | 26.2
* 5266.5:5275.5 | 30.5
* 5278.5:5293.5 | 34.1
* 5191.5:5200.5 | 24.5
